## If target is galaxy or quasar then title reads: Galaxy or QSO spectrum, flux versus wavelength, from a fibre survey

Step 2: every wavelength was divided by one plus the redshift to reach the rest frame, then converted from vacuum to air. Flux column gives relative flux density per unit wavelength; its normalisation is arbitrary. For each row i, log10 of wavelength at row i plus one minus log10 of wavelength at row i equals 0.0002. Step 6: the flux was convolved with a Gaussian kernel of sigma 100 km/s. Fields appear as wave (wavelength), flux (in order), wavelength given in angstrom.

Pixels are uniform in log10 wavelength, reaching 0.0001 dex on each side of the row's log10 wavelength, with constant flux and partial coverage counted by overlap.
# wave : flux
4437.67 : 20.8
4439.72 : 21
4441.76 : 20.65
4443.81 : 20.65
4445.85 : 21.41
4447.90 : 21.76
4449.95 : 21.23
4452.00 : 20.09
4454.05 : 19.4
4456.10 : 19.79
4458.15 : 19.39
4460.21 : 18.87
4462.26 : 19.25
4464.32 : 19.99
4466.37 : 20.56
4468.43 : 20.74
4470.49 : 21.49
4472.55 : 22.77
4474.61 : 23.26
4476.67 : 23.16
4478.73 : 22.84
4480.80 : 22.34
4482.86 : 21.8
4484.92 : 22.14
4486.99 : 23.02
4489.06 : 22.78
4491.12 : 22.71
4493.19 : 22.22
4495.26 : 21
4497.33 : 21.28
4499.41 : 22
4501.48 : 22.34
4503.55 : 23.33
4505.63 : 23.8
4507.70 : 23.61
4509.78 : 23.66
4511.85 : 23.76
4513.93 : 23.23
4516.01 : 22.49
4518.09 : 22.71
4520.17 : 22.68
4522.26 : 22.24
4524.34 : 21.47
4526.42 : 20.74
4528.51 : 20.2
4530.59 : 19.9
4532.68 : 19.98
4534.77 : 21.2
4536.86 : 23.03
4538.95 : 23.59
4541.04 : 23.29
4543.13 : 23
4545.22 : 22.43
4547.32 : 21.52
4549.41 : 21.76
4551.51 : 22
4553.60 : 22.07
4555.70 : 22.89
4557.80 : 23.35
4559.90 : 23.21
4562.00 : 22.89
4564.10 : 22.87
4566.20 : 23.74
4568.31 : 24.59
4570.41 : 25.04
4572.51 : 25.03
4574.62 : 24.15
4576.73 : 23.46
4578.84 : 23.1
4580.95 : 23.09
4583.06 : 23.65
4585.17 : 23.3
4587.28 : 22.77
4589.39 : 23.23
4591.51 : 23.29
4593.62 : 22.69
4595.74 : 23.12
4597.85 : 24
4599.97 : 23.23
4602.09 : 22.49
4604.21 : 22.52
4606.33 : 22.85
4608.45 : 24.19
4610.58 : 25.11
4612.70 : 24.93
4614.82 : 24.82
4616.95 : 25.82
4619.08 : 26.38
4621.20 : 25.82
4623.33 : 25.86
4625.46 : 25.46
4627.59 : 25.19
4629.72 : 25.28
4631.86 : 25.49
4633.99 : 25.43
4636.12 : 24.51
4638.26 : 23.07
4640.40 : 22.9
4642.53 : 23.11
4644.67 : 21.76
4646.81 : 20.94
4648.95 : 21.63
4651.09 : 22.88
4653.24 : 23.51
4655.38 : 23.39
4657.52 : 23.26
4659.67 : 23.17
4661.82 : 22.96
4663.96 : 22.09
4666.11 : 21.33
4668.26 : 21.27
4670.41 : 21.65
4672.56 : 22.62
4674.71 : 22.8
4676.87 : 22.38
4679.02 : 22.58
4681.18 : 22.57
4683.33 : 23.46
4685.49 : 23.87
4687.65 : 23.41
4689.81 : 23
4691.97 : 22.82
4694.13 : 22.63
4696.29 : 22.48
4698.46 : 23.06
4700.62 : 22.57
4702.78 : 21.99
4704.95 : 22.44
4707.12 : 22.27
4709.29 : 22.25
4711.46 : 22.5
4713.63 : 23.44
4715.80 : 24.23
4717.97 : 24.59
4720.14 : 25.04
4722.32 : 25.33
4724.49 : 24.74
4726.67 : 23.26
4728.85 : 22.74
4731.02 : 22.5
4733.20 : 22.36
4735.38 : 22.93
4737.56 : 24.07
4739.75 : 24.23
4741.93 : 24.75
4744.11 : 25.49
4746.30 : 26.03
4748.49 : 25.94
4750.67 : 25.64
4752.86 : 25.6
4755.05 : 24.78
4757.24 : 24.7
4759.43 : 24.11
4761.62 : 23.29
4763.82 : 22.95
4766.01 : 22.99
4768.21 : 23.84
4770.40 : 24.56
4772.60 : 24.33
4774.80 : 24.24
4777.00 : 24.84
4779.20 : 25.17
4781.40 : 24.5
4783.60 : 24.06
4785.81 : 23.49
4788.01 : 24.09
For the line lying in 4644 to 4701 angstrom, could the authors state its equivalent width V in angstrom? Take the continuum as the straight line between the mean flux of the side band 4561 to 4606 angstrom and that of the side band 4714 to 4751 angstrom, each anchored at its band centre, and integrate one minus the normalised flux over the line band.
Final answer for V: 3.2 angstrom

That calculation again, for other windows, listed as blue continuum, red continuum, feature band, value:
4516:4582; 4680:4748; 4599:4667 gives -2.2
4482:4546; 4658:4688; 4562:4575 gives -1.0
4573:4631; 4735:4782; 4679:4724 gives 2.1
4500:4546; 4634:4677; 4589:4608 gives -0.5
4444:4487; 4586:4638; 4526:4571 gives 1.1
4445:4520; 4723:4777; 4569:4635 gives -3.8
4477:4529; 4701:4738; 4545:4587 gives -1.0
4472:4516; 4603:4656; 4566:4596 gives 0.0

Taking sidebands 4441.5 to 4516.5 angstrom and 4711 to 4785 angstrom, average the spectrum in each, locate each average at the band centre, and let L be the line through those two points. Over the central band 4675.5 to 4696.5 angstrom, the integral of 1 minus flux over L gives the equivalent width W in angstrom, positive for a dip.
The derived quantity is 0.65 angstrom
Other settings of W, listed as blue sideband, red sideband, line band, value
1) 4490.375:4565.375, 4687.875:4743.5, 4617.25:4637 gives -2.3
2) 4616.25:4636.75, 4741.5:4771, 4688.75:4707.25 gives 1.8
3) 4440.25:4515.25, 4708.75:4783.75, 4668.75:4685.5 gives 0.7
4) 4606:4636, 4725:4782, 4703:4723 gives 0.9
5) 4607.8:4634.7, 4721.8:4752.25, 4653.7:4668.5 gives 1.4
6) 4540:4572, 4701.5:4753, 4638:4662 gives 0.8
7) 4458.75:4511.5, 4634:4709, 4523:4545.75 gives 0.5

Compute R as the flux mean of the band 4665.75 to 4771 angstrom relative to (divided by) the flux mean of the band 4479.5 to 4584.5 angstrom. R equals 1.04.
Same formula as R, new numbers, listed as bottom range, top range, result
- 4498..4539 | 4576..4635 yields 1.09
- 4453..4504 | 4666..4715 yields 1.05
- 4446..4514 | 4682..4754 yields 1.09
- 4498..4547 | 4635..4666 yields 1.02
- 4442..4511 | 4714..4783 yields 1.12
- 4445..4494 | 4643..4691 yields 1.06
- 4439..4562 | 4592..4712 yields 1.07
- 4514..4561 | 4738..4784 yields 1.11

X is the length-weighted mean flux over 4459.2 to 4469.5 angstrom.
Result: 19.9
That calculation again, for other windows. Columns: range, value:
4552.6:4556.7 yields 22.5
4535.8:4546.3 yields 23.1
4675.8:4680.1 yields 22.5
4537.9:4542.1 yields 23.5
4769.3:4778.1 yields 24.5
